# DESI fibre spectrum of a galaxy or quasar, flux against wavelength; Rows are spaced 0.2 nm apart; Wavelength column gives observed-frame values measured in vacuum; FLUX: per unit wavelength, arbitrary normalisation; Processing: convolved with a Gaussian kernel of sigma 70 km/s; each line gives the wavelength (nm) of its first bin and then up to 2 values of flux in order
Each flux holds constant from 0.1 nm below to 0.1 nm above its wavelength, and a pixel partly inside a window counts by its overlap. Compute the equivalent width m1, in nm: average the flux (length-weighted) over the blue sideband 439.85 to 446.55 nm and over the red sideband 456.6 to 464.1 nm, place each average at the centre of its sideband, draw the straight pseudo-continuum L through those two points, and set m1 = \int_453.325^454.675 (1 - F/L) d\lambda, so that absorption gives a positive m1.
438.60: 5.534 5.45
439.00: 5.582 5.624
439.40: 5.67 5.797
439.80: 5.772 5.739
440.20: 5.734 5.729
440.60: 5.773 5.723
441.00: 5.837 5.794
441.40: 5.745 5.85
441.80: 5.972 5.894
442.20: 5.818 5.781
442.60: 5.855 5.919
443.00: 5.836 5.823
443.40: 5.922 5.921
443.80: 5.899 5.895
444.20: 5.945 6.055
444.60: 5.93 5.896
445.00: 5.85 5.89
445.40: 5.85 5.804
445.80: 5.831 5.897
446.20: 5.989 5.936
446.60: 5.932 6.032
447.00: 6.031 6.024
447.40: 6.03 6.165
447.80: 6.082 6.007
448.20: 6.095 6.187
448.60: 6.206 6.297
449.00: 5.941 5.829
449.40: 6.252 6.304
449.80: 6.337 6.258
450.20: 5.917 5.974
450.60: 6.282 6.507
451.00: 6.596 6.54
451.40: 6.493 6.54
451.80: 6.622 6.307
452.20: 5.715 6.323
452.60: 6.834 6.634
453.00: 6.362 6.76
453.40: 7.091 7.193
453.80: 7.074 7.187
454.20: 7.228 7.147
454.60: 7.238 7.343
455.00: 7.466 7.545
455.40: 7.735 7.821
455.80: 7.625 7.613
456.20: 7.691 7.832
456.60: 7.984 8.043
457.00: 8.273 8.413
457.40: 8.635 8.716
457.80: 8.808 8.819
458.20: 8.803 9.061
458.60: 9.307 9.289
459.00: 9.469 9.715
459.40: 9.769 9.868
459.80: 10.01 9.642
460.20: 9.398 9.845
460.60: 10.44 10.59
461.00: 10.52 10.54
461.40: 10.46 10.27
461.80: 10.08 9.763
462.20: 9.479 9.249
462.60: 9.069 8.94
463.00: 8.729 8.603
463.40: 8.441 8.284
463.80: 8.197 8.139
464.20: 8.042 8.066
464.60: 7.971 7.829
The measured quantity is 0.14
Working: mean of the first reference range 5.86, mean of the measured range 7.17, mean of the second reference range 9.27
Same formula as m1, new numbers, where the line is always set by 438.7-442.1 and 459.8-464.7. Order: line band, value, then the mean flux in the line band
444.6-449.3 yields 0.56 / 5.99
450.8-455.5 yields 0.58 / 6.86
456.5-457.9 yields 0.01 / 8.41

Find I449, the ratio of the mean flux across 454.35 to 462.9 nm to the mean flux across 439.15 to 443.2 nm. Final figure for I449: 1.54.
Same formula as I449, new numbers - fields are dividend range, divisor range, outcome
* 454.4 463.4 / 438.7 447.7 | 1.53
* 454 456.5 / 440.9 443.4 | 1.28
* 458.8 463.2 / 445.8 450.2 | 1.61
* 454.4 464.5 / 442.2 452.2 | 1.46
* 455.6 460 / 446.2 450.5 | 1.44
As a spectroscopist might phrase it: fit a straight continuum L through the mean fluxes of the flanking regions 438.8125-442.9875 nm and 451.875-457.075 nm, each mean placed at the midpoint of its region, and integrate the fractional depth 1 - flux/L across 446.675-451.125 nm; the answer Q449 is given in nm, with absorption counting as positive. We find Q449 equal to 0.32 nm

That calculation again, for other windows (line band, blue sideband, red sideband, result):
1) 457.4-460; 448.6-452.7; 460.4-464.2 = -0.26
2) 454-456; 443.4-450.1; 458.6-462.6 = 0.21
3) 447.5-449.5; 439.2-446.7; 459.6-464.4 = 0.23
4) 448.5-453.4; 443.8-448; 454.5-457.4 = 0.38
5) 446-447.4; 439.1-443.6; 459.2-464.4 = 0.16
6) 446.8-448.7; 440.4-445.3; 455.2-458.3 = 0.17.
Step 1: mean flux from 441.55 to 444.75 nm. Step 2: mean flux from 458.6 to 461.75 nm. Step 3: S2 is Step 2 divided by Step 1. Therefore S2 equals 1.7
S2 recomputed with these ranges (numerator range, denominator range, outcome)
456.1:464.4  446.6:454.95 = 1.42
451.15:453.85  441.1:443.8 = 1.13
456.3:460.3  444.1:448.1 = 1.51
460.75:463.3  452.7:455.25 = 1.37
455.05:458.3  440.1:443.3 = 1.40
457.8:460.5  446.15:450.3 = 1.55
